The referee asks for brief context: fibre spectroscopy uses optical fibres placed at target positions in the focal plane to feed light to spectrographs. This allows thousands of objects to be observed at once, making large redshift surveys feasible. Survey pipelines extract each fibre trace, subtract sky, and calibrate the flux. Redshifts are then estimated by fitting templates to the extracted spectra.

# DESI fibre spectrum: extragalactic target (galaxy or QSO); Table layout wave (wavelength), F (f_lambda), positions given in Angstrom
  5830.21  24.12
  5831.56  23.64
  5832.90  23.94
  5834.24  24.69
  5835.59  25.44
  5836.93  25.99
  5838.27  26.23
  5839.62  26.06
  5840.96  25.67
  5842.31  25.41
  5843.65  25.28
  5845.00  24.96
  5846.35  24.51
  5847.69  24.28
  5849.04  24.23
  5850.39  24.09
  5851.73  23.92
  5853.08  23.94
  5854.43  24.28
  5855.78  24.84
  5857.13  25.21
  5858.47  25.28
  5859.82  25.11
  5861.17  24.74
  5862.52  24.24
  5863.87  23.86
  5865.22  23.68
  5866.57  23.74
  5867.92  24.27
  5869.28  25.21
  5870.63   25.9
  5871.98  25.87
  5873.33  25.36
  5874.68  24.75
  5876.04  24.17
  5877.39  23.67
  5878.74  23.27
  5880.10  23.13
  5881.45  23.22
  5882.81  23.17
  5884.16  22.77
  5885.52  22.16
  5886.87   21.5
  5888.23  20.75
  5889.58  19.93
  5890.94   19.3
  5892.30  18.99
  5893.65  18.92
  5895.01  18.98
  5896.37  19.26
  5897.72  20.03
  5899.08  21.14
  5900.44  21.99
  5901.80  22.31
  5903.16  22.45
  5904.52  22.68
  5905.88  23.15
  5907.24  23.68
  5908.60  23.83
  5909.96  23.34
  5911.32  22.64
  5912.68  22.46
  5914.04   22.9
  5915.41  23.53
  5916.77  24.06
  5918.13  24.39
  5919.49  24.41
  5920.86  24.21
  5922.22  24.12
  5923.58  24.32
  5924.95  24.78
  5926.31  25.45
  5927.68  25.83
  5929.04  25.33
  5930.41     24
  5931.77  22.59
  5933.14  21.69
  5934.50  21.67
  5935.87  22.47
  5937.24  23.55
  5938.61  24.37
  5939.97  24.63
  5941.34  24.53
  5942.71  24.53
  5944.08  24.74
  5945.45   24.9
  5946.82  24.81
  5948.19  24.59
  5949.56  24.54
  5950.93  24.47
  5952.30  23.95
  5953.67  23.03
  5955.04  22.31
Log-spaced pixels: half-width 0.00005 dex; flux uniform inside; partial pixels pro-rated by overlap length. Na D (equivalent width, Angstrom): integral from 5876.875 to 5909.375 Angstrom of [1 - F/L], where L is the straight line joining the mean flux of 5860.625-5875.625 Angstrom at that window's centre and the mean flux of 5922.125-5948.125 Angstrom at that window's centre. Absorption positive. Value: 3.7 Angstrom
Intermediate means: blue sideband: 24.7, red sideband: 24.1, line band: 21.7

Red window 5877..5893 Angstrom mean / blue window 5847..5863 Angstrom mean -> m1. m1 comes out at 0.9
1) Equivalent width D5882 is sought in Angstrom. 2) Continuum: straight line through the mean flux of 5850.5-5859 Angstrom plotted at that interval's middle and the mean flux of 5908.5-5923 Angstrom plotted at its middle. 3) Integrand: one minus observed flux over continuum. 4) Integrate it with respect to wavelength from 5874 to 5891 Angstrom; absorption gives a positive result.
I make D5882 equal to 1.1 Angstrom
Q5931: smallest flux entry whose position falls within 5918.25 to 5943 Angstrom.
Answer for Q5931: 21.67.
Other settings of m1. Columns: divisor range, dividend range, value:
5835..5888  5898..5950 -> 0.97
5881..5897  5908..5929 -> 1.16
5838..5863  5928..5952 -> 0.97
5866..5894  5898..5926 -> 1.02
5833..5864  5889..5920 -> 0.88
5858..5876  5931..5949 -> 0.96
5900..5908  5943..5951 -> 1.09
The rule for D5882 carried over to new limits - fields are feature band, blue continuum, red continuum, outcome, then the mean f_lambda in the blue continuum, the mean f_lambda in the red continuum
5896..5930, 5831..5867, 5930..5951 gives 1.1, 24.7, 23.9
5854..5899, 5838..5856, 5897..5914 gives 1.3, 24.8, 22.5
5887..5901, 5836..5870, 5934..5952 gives 2.6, 24.8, 24.1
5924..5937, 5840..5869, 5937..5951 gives 0.4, 24.6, 24.5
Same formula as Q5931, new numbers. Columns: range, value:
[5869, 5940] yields 18.92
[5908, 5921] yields 22.46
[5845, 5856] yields 23.92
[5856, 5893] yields 18.99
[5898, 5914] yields 21.14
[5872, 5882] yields 23.13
